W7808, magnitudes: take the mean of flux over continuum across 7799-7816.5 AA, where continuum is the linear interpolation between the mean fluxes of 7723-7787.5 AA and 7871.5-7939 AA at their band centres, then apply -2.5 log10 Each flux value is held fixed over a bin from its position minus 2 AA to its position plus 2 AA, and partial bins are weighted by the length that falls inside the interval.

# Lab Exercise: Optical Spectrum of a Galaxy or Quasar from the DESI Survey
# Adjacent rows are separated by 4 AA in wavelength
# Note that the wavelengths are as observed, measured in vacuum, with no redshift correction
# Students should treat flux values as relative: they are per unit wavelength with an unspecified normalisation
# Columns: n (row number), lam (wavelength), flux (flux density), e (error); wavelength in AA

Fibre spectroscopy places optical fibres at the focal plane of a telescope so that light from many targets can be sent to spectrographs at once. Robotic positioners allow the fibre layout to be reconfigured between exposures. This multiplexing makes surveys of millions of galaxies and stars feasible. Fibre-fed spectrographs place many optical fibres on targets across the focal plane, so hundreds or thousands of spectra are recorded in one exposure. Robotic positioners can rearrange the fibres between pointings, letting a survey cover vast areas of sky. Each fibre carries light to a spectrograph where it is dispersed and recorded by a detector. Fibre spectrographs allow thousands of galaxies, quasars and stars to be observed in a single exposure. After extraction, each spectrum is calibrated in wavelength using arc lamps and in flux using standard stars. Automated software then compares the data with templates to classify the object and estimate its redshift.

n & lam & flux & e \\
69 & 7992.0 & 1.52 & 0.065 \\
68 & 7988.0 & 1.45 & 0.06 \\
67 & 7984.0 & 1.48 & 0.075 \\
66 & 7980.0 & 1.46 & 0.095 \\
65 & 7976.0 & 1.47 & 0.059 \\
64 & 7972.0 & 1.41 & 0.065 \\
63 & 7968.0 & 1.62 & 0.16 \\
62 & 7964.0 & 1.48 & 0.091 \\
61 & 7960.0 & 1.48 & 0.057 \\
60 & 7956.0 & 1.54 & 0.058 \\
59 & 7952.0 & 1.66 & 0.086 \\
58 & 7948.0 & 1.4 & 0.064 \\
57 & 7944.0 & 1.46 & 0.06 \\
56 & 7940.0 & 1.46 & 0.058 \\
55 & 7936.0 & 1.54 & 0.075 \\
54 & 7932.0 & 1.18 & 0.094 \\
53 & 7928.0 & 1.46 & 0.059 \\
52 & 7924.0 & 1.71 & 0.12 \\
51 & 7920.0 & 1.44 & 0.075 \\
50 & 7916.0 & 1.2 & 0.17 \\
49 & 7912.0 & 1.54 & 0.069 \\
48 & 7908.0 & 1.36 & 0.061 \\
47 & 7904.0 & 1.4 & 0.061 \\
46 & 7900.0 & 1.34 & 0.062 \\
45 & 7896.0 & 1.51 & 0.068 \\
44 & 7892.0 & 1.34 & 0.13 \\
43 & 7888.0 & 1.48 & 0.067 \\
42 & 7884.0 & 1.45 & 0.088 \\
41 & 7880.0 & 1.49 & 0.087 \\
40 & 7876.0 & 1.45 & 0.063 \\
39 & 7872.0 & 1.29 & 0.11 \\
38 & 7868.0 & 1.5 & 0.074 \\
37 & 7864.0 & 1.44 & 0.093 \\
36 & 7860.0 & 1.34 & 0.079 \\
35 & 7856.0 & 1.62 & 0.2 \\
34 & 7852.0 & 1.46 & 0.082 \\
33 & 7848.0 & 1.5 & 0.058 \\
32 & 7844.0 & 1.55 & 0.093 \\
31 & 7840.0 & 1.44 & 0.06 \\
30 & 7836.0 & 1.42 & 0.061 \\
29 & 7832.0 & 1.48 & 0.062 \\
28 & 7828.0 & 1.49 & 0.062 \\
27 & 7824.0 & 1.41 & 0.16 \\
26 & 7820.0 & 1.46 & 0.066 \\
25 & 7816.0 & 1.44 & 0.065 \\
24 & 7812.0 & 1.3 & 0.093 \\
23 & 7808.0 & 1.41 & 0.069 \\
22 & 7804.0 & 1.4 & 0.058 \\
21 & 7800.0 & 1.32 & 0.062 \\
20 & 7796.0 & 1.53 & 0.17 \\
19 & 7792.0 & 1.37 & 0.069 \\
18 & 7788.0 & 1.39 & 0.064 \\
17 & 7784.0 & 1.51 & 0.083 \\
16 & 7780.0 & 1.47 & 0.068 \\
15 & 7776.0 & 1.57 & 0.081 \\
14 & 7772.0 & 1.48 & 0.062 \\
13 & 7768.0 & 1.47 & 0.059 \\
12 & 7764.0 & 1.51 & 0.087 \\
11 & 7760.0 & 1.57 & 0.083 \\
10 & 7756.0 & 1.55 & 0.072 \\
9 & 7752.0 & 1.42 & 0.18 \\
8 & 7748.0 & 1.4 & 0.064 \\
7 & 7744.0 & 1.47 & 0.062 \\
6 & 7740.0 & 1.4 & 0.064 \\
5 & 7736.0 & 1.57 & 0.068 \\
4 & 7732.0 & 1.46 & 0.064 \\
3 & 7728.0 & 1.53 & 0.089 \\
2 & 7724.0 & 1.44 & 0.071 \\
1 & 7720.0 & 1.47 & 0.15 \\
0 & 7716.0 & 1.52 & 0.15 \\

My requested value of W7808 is 0.07 mag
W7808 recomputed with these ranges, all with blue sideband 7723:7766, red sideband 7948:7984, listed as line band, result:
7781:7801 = 0.04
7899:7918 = 0.10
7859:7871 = 0.06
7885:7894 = 0.06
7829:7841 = 0.03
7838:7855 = 0.00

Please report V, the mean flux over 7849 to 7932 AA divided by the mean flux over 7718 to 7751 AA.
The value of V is 0.98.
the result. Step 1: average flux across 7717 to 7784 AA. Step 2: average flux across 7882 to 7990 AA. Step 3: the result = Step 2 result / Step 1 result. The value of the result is 0.98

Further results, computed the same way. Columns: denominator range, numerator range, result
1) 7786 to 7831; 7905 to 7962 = 1.03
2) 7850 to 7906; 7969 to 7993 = 1.02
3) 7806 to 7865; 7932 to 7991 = 1.02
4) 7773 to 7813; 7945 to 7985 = 1.05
